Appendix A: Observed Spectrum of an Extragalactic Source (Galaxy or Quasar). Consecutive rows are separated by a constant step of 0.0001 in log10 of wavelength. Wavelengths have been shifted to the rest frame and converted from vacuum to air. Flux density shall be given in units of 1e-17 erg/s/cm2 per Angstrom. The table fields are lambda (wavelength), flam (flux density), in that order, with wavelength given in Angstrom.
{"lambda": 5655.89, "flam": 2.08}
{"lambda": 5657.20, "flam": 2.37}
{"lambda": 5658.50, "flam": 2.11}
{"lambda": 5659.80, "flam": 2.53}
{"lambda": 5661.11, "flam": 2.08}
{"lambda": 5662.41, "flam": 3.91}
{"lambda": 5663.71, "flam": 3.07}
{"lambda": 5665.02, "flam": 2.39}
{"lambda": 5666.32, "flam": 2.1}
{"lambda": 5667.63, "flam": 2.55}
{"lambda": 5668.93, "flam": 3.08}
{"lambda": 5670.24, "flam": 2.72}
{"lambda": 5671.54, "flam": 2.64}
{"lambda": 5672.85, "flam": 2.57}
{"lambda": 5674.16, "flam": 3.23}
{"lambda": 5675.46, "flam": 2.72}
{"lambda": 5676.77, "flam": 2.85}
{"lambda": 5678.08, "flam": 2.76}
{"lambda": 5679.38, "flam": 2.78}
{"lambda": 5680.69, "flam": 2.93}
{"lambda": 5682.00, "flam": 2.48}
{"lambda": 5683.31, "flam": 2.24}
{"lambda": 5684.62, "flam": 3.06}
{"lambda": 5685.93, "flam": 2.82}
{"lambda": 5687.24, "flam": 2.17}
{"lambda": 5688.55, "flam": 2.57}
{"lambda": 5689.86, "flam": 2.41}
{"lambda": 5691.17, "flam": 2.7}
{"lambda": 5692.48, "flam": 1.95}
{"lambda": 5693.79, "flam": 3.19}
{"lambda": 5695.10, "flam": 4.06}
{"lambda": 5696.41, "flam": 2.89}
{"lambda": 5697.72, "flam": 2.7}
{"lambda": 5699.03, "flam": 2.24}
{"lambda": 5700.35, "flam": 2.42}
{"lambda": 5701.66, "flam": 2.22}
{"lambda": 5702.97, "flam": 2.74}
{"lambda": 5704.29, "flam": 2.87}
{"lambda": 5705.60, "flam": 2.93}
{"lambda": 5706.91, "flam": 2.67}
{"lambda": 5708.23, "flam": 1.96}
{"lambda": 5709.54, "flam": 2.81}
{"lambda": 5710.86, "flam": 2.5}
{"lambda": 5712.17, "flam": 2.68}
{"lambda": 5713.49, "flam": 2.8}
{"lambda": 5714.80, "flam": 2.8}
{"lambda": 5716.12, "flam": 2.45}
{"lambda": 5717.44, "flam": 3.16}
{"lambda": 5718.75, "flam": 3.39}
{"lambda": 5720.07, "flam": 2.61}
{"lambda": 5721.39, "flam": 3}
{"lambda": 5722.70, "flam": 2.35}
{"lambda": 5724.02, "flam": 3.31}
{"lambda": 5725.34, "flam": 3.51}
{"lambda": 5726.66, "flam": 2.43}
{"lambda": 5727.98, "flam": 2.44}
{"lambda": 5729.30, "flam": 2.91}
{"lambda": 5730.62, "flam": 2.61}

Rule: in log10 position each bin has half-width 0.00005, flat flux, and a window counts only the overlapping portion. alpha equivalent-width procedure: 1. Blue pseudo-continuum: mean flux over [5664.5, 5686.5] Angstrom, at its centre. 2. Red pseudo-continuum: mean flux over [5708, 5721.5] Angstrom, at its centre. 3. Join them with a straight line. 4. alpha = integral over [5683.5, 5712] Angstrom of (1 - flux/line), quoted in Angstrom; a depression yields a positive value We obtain 0.8 Angstrom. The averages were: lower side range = 2.7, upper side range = 2.76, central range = 2.65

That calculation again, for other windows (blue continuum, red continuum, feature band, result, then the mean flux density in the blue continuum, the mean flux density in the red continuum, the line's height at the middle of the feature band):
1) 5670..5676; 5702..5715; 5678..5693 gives 0.93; 2.78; 2.66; 2.74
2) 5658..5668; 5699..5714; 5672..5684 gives -0.62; 2.6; 2.58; 2.59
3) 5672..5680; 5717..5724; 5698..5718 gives 1.97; 2.81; 2.93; 2.9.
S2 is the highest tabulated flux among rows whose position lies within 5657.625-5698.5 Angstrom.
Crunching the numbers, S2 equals 4.06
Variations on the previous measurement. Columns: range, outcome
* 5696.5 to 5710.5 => 2.93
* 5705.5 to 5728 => 3.51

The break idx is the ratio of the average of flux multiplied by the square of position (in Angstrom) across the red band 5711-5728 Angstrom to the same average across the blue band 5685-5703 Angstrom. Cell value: 1.08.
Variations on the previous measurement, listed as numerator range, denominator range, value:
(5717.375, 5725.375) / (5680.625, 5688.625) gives 1.18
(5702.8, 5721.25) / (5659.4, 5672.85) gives 1.03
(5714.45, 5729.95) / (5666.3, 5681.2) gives 1.05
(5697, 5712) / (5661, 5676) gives 0.93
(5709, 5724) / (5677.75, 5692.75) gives 1.10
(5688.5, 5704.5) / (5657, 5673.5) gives 1.03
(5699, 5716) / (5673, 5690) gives 0.97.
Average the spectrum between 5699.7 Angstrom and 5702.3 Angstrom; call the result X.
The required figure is 2.32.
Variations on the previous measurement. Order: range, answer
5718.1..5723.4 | 2.84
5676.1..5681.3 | 2.83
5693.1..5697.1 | 3.37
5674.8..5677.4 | 2.79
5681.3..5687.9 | 2.55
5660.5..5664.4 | 3.03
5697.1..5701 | 2.45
